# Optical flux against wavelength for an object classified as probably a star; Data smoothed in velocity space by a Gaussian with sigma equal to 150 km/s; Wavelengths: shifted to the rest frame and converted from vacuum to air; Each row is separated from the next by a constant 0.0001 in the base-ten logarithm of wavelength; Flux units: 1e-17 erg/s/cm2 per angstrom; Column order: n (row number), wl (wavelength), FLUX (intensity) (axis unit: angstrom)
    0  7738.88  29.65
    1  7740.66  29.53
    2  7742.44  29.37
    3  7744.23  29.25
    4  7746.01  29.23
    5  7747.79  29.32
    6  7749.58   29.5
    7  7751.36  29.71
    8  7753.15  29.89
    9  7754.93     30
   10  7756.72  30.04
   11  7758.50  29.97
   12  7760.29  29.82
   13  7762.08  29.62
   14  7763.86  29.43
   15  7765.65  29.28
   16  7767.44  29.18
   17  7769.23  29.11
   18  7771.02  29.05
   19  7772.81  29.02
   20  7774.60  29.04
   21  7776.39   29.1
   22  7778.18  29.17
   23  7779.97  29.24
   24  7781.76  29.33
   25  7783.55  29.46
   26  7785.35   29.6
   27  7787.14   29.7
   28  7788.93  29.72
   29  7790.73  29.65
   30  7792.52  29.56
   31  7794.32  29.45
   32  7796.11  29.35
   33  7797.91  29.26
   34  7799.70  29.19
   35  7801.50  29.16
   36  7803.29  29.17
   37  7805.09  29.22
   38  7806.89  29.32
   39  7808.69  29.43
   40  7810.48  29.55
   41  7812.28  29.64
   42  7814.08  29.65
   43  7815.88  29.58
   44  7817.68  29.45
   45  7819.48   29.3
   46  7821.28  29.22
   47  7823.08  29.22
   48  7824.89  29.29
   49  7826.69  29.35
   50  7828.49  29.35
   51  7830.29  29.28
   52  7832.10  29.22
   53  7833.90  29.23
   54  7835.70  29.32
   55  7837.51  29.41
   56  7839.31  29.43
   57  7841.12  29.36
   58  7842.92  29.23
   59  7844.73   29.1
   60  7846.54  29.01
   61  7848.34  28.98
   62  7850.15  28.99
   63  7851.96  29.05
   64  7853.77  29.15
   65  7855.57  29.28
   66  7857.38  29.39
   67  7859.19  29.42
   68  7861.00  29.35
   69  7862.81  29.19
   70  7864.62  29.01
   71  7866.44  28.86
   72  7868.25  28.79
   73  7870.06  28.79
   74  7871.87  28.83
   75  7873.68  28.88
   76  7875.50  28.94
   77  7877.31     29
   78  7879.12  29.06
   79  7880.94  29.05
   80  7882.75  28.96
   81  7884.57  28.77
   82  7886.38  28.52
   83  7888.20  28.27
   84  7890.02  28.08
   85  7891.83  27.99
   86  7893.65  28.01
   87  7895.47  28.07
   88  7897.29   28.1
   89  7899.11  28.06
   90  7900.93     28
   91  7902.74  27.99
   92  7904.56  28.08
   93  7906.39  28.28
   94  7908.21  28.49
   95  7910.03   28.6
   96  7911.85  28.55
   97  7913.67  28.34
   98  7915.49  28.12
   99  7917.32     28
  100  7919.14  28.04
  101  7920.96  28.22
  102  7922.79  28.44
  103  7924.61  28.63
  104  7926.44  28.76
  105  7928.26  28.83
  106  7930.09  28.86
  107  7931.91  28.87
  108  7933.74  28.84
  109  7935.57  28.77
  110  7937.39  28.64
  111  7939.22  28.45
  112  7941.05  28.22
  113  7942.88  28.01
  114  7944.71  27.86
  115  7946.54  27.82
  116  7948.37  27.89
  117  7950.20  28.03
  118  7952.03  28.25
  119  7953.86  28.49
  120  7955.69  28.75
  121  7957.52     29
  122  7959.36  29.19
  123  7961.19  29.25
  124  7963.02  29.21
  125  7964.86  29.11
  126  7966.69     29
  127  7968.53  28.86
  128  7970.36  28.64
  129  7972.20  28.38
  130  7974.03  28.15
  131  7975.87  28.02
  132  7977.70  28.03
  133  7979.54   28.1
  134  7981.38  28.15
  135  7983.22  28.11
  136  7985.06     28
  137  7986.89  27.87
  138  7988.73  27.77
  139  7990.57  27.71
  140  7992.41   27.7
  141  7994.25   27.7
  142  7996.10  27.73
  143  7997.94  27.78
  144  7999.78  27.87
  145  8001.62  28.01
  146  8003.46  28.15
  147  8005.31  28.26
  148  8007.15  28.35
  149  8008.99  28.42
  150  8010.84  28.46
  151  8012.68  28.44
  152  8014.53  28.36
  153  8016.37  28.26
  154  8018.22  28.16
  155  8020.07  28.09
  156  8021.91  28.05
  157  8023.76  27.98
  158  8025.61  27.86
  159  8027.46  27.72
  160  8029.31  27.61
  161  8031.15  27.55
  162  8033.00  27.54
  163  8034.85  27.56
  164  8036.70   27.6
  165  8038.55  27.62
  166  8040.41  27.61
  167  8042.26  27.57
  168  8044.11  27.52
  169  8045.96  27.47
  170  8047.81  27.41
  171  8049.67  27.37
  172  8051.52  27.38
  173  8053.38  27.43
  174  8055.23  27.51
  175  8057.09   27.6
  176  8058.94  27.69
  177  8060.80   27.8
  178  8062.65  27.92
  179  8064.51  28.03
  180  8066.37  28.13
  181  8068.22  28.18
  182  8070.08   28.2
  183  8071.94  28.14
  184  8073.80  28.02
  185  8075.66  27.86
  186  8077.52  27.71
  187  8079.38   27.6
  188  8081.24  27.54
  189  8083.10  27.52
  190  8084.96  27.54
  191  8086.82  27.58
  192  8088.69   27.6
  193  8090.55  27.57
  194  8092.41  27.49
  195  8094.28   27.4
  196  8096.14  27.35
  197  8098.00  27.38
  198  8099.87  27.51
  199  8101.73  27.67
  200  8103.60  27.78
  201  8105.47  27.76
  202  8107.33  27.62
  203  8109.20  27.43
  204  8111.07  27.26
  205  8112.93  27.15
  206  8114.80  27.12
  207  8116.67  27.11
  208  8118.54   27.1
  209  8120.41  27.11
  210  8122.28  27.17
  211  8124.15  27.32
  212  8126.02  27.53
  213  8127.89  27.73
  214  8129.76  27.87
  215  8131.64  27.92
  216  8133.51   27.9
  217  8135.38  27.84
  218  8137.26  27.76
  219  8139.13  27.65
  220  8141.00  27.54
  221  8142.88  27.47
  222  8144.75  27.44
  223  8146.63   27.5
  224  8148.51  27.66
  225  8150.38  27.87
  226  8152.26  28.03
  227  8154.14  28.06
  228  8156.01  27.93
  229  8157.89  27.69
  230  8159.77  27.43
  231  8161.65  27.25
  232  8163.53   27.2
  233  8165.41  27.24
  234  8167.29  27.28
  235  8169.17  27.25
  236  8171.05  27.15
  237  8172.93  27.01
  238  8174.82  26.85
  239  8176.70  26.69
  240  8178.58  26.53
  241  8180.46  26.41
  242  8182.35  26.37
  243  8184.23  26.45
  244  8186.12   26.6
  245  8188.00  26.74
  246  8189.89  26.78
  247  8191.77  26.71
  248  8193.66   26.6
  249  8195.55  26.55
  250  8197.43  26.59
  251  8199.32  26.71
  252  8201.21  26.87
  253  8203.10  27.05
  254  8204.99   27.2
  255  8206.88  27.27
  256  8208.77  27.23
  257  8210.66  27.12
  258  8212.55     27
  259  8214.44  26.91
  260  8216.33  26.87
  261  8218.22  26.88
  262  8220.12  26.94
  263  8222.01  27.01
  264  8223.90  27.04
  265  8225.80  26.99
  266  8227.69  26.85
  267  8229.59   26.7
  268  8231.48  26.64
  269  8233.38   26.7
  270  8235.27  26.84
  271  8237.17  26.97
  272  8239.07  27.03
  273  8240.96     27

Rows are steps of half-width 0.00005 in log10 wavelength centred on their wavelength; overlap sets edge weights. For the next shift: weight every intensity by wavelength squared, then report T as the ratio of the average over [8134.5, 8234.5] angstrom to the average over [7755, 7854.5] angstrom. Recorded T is 1.02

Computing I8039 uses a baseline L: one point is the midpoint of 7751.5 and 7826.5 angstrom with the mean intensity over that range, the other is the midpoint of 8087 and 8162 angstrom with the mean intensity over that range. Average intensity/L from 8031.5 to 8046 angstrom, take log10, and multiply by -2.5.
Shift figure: 0.02 mag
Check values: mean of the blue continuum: 29.4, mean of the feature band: 27.6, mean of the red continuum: 27.6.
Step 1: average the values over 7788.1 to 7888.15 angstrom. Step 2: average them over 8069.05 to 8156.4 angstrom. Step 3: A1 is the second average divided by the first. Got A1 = 0.9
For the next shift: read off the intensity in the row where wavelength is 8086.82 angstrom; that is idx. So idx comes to 27.58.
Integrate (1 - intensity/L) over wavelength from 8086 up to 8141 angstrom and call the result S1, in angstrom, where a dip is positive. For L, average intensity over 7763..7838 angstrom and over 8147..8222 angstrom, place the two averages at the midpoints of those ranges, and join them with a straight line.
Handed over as -0.1 angstrom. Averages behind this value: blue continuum 29.3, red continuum 27.1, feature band 27.5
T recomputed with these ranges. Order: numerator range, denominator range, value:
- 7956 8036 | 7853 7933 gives 1.01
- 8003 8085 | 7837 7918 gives 1.01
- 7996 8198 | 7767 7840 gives 1.01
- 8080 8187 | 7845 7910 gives 1.02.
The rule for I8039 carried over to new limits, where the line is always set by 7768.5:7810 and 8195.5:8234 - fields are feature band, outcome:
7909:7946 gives 0.00 mag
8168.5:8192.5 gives 0.02 mag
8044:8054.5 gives 0.02 mag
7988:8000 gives 0.02 mag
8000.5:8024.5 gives -0.01 mag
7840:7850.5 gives 0.00 mag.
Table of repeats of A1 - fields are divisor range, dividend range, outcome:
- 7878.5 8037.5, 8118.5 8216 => 0.96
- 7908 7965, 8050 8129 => 0.97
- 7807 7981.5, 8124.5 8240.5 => 0.94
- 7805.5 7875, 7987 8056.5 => 0.95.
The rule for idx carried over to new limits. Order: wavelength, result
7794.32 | 29.45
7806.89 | 29.32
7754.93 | 30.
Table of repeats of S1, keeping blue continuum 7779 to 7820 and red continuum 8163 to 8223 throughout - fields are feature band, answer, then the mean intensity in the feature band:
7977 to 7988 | 0.08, 28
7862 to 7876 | 0.04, 28.9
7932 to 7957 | 0.14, 28.3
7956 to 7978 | -0.32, 28.8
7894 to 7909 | 0.34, 28.1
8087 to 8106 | -0.03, 27.5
